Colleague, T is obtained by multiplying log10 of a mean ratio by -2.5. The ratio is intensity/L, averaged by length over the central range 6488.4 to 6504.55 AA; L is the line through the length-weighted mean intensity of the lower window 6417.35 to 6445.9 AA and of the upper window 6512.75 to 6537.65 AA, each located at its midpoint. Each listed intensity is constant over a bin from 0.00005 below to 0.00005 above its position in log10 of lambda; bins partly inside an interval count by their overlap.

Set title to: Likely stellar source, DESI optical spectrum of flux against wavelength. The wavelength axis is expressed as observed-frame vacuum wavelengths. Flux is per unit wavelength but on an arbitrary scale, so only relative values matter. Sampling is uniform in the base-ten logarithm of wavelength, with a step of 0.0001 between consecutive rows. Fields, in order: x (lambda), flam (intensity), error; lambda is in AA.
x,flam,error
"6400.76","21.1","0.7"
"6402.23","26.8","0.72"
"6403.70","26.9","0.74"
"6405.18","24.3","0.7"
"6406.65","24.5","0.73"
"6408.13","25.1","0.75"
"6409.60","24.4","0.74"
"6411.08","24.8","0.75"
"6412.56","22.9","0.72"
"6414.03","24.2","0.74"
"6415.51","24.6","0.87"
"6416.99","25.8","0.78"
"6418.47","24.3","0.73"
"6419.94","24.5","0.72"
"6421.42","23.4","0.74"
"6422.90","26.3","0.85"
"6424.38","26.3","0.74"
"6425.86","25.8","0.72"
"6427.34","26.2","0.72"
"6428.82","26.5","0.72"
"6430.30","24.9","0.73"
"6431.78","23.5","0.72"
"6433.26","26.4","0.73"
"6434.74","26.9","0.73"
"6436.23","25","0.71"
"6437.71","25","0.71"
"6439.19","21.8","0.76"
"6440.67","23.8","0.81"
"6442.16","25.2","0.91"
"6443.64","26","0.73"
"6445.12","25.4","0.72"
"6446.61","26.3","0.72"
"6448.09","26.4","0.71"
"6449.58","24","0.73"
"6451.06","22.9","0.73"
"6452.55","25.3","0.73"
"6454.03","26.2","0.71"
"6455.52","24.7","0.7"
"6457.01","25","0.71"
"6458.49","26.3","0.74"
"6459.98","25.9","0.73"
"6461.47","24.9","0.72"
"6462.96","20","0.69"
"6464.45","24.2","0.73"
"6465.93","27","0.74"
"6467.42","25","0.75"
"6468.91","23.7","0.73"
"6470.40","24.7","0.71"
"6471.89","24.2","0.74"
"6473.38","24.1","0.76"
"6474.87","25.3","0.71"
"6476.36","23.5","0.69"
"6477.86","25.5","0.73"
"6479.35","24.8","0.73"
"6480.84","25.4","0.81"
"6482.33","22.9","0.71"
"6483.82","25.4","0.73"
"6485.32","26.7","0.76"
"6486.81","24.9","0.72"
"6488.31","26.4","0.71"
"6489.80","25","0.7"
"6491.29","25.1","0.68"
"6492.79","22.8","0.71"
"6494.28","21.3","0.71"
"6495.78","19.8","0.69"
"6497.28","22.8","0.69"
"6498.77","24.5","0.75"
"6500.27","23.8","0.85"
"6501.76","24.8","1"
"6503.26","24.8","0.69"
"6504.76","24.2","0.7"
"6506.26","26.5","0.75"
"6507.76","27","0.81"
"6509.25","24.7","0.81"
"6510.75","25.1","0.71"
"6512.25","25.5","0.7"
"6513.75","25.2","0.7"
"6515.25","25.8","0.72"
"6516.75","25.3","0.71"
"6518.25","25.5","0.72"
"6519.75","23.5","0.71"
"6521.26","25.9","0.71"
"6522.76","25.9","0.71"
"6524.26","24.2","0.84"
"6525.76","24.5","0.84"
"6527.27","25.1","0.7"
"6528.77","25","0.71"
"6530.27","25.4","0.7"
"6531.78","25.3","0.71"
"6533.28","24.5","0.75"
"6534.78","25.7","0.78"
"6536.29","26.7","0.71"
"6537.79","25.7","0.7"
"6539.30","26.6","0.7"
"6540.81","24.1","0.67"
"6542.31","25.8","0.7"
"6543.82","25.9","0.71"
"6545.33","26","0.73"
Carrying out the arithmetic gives 0.07 mag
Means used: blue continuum 25.1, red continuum 25.2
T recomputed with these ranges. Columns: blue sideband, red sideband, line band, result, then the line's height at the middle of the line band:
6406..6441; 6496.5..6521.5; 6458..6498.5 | 0.03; 24.9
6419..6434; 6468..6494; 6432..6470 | 0.01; 25.1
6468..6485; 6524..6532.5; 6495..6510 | 0.02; 24.7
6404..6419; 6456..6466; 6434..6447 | -0.02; 24.6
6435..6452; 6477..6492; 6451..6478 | 0.01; 25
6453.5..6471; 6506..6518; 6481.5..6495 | 0.03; 25.2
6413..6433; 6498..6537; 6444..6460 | -0.01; 25.1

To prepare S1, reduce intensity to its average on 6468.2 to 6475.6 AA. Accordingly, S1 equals 24.4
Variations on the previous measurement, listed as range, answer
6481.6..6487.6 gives 25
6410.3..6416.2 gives 24.1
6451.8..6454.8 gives 25.7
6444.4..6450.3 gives 25.5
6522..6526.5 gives 24.9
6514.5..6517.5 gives 25.6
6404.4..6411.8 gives 24.6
